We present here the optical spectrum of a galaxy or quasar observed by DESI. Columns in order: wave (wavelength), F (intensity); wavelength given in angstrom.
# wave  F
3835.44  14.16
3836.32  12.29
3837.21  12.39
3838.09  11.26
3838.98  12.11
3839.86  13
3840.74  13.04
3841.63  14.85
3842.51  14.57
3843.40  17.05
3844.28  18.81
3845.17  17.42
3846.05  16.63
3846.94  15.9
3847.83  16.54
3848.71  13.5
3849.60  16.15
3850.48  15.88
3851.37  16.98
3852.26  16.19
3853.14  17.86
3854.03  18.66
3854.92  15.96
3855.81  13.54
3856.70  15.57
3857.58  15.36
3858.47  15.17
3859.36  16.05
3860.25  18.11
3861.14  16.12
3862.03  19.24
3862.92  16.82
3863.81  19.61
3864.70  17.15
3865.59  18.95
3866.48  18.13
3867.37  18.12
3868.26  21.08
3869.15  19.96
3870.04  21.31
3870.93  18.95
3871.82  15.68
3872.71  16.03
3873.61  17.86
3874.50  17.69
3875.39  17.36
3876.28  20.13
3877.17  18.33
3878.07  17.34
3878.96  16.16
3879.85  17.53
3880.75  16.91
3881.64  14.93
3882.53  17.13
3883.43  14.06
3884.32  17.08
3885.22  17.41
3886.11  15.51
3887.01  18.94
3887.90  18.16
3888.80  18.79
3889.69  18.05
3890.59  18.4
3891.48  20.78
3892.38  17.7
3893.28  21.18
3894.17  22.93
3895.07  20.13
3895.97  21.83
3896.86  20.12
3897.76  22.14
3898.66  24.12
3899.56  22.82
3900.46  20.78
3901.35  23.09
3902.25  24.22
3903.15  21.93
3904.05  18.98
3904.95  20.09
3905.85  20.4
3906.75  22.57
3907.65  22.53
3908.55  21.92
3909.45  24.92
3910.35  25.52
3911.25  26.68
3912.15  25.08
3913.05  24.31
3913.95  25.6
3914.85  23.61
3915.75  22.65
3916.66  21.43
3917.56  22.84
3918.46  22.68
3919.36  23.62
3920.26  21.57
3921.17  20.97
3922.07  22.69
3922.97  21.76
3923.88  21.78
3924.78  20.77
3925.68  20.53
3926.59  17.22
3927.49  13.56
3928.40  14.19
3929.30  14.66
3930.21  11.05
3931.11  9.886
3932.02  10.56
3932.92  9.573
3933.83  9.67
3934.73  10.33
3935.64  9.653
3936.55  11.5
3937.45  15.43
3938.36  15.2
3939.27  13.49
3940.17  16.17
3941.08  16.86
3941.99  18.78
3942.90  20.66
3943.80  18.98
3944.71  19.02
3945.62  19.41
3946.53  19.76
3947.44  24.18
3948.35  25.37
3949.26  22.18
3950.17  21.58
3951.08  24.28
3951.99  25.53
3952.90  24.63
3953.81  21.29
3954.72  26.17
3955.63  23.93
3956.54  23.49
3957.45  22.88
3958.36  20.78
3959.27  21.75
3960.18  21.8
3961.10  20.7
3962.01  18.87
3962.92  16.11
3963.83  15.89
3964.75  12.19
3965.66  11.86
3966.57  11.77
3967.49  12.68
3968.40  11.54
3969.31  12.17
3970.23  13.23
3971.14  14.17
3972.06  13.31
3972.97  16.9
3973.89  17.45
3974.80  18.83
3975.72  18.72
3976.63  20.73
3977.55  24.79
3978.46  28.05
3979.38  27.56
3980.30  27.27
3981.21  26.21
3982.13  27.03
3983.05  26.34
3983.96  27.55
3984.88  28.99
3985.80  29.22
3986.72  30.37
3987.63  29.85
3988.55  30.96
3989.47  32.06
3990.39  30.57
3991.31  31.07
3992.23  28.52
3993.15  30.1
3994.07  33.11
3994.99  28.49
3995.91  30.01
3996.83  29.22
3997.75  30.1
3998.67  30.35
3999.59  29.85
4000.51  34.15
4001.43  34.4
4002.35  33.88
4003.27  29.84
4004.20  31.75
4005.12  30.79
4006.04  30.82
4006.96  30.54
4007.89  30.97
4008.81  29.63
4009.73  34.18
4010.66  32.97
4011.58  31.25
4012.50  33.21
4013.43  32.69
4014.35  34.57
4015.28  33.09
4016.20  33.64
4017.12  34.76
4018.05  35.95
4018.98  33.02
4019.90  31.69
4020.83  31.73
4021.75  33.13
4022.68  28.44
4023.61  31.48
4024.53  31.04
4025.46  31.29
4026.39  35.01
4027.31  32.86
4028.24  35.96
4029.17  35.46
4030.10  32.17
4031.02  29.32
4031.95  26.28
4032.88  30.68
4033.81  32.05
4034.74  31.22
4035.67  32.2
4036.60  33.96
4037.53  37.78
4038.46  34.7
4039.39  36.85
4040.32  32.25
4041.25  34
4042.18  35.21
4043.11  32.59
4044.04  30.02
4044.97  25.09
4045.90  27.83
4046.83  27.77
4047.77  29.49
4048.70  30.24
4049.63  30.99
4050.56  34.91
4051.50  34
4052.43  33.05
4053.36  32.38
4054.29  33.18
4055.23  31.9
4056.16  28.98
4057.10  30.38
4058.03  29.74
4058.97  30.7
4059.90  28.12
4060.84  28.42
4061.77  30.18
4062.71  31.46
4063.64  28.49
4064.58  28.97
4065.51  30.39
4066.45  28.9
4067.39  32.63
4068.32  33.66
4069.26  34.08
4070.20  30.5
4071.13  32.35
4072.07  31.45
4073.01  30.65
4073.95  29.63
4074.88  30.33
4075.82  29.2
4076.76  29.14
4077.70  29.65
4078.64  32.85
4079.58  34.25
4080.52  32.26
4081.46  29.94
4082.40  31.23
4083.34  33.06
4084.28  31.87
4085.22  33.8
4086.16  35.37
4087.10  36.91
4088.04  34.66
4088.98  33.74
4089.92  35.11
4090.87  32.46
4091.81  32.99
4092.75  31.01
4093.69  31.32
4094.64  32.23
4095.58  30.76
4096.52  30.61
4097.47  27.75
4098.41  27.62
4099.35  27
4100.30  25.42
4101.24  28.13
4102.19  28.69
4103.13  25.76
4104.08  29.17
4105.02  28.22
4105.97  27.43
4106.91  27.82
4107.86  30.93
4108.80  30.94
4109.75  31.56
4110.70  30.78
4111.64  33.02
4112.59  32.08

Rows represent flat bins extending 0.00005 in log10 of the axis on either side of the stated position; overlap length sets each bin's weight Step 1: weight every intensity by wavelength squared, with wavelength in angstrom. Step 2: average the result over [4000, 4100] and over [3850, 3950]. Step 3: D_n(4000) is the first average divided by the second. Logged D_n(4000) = 1.83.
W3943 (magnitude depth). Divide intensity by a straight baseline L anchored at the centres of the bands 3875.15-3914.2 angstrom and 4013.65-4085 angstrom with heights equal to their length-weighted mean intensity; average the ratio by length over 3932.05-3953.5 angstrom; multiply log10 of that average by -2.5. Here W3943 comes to 0.32 mag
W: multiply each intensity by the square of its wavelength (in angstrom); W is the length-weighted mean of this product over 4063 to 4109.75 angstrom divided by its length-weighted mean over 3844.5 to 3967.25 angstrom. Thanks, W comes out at 1.8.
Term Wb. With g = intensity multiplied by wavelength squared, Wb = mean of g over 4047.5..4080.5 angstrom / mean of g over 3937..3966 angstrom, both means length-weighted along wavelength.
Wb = 1.6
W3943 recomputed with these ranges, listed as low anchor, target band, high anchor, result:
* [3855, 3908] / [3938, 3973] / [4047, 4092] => 0.26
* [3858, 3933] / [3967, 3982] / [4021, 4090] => 0.31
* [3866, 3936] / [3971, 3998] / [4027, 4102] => -0.03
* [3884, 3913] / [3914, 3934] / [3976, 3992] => 0.25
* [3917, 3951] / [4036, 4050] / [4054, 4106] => -0.16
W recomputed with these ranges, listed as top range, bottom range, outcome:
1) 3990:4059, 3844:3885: 2.01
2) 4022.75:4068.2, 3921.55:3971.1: 1.88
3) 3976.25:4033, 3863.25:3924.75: 1.61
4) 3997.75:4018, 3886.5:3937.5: 1.73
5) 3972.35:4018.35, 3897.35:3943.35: 1.59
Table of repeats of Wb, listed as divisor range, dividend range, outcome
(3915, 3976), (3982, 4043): 1.83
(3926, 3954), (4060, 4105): 1.96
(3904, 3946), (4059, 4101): 1.80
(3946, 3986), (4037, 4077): 1.57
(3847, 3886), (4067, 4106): 2.02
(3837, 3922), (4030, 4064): 1.80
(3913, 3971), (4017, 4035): 1.83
